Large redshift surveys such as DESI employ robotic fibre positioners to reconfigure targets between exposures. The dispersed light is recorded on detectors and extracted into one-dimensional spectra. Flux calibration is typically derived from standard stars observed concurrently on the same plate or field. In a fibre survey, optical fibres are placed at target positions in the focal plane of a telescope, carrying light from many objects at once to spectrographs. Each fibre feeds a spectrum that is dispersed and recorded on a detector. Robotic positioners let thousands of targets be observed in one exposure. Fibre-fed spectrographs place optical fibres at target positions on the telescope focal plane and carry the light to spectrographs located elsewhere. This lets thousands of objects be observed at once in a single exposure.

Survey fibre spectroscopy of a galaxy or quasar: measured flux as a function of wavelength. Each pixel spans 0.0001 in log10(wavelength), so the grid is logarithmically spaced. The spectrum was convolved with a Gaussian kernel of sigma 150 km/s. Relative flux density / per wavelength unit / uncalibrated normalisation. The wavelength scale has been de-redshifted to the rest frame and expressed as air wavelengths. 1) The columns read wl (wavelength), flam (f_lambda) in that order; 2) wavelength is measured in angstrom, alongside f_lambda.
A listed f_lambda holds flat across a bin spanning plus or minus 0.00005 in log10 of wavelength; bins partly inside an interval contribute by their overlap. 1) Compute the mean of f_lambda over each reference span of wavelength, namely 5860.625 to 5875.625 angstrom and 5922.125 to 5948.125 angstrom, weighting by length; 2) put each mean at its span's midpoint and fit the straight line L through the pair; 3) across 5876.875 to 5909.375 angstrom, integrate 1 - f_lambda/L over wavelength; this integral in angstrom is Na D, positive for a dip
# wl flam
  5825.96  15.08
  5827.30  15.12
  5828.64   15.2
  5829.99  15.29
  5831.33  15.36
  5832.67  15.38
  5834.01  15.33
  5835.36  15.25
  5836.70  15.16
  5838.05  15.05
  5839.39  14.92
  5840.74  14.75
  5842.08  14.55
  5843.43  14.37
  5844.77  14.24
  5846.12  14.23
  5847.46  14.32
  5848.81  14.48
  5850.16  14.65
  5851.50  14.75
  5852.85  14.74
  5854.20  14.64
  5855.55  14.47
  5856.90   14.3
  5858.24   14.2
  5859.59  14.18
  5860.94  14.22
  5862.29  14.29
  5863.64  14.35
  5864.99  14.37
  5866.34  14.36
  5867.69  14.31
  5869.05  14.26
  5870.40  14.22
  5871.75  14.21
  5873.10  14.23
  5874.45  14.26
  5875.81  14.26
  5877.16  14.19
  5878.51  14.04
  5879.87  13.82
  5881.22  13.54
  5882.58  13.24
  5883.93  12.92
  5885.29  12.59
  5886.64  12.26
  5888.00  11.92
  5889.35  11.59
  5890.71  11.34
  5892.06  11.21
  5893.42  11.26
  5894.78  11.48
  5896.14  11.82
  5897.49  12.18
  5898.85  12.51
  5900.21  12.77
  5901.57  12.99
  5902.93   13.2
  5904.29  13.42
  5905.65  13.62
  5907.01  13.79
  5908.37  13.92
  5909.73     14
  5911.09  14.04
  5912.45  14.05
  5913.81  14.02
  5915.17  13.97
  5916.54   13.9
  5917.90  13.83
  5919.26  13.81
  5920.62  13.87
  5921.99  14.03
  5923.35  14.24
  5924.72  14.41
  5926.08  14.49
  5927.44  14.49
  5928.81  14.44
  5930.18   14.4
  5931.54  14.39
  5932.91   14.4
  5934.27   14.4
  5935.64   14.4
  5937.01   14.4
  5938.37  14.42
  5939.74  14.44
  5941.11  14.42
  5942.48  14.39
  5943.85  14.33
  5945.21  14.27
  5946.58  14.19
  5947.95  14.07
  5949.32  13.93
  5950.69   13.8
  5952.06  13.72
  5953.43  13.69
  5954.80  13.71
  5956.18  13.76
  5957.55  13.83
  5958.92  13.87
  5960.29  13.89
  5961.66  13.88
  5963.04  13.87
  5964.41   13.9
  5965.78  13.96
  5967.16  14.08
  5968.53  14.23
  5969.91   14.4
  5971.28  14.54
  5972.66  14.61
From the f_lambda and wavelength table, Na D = 3.6 angstrom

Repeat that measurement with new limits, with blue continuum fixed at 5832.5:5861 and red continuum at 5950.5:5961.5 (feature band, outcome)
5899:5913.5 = 0.6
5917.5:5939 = -0.4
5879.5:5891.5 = 1.5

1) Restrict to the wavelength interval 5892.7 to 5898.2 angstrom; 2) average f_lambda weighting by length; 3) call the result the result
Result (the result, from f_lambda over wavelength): 11.7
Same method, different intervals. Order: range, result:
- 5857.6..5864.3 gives 14.2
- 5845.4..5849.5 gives 14.3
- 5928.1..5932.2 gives 14.4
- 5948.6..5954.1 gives 13.8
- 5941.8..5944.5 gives 14.4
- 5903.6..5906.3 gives 13.5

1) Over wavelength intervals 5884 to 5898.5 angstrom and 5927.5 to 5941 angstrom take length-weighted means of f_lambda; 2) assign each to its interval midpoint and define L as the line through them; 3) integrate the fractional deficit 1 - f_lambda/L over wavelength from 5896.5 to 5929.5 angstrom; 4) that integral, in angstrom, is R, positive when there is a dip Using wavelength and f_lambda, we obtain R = -1.5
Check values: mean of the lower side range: 11.8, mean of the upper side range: 14.4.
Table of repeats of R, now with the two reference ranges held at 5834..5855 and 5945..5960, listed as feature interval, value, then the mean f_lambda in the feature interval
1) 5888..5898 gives 1.9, 11.6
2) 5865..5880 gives 0.3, 14.2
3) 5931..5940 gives -0.3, 14.4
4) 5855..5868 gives 0.2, 14.3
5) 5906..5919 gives 0.2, 13.9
